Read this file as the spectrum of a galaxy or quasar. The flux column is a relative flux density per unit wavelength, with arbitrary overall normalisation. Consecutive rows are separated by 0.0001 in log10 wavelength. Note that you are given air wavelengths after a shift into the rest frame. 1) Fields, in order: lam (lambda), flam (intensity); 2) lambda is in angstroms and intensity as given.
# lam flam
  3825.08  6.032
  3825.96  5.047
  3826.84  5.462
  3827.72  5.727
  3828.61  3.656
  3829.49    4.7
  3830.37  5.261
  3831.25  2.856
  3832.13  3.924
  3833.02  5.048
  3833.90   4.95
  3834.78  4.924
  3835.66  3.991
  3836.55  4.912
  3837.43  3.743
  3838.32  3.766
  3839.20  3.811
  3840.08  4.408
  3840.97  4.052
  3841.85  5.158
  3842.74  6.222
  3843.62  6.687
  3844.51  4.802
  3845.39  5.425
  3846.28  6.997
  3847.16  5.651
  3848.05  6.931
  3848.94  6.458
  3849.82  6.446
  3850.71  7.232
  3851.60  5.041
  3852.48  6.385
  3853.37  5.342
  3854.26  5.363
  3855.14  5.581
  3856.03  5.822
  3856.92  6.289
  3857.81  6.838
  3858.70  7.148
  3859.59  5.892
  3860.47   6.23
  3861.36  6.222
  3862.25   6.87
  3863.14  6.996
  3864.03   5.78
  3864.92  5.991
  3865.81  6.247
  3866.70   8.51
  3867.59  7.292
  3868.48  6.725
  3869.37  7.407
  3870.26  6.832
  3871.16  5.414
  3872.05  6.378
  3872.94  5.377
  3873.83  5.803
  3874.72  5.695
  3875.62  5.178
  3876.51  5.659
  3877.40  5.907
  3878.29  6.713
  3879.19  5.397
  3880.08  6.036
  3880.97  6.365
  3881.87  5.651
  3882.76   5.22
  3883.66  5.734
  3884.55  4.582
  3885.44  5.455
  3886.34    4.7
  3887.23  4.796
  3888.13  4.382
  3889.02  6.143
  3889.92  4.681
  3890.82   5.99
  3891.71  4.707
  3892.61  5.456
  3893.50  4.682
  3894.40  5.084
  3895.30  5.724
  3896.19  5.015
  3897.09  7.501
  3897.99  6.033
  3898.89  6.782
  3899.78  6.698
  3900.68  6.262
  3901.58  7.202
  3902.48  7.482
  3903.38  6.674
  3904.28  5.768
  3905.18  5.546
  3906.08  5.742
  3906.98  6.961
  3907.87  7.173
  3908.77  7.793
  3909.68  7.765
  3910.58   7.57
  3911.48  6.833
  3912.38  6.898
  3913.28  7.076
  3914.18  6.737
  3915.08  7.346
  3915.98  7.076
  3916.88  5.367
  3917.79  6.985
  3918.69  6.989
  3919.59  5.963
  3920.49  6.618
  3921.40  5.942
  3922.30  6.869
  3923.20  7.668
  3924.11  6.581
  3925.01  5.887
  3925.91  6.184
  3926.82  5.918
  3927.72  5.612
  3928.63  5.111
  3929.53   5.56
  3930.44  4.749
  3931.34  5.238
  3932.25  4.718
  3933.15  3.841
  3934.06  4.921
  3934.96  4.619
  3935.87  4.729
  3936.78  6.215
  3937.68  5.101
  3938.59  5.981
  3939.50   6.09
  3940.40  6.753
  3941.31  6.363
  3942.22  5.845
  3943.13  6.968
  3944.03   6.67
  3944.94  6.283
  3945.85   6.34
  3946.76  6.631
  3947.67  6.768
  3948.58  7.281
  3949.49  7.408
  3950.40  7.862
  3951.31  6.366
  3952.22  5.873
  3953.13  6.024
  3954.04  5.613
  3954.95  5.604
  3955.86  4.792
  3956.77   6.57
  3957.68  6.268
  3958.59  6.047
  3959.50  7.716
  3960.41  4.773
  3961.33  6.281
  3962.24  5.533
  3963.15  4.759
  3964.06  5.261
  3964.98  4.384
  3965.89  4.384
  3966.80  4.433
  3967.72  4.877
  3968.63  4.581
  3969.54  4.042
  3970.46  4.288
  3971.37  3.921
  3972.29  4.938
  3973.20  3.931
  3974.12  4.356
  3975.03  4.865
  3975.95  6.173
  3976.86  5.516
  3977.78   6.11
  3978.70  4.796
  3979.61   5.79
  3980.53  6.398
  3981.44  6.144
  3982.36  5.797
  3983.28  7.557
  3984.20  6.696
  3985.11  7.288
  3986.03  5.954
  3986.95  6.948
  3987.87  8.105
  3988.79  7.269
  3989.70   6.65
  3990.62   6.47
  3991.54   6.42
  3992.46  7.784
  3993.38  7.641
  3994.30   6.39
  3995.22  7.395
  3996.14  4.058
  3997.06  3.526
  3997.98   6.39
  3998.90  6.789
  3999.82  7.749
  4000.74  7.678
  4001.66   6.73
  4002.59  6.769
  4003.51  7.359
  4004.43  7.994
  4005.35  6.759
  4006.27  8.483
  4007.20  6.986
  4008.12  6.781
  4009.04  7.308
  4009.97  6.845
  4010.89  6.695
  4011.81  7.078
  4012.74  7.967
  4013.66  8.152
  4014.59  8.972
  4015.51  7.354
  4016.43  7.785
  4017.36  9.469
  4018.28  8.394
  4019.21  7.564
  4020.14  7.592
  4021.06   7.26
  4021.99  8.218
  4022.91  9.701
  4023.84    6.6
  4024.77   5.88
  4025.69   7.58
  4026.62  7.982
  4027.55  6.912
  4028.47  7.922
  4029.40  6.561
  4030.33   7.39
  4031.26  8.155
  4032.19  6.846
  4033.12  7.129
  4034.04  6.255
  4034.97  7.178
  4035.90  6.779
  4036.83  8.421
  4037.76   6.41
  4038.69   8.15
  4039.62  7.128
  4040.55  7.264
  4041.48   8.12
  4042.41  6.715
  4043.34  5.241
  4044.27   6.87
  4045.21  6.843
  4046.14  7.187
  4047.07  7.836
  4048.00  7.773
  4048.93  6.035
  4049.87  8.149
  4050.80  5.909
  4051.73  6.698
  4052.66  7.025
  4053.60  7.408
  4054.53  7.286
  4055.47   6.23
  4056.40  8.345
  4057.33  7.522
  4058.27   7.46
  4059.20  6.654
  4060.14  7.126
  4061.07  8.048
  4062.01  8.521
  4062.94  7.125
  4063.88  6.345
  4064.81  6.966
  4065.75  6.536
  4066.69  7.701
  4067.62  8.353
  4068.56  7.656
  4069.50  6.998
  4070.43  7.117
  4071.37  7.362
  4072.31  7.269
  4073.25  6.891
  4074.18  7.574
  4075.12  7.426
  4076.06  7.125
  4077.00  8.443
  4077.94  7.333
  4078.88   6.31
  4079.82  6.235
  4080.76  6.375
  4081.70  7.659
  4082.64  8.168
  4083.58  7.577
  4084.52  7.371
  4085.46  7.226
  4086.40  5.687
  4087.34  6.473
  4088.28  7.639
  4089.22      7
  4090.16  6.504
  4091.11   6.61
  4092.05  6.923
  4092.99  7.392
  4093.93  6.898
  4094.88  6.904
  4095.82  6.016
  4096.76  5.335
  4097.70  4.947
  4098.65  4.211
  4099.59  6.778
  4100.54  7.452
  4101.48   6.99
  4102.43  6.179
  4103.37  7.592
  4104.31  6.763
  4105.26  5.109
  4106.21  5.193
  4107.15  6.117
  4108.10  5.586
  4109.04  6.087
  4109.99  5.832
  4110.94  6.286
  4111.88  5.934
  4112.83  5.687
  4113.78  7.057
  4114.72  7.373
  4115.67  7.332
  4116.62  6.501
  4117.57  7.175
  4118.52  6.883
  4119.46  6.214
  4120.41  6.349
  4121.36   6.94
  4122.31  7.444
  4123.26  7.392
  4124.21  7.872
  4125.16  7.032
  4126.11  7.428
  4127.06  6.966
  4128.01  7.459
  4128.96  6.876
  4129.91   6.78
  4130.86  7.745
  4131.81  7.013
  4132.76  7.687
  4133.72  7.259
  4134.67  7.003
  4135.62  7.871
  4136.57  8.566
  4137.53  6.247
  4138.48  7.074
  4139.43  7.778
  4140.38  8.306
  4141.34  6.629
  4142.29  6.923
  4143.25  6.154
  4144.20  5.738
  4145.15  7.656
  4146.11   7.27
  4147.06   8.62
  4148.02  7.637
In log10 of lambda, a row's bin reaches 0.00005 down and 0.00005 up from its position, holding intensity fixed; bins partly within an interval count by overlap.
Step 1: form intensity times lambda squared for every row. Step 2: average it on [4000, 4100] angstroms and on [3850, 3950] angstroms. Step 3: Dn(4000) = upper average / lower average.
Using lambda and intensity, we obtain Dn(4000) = 1.27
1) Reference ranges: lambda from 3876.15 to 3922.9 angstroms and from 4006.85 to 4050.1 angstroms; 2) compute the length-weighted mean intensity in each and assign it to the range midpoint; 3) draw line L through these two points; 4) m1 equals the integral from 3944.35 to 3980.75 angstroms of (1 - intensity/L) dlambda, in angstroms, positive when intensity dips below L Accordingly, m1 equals 6.22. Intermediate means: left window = 6.16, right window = 7.39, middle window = 5.59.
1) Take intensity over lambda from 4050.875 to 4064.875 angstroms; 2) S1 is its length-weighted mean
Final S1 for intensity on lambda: 7.22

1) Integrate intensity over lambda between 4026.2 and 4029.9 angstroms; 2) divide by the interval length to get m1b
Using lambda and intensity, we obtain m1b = 7.34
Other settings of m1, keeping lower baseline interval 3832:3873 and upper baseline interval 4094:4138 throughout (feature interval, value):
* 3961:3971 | 2.3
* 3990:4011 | -1.7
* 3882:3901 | 1.5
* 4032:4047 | -1.4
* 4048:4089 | -4.2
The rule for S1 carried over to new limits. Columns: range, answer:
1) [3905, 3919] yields 6.89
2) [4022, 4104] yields 7.08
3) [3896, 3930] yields 6.57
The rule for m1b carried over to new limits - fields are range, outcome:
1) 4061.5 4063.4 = 7.83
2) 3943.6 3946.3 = 6.42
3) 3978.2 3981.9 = 5.79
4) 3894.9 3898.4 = 6.08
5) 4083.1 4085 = 7.48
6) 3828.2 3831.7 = 4.13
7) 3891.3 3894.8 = 4.98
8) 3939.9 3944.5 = 6.52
